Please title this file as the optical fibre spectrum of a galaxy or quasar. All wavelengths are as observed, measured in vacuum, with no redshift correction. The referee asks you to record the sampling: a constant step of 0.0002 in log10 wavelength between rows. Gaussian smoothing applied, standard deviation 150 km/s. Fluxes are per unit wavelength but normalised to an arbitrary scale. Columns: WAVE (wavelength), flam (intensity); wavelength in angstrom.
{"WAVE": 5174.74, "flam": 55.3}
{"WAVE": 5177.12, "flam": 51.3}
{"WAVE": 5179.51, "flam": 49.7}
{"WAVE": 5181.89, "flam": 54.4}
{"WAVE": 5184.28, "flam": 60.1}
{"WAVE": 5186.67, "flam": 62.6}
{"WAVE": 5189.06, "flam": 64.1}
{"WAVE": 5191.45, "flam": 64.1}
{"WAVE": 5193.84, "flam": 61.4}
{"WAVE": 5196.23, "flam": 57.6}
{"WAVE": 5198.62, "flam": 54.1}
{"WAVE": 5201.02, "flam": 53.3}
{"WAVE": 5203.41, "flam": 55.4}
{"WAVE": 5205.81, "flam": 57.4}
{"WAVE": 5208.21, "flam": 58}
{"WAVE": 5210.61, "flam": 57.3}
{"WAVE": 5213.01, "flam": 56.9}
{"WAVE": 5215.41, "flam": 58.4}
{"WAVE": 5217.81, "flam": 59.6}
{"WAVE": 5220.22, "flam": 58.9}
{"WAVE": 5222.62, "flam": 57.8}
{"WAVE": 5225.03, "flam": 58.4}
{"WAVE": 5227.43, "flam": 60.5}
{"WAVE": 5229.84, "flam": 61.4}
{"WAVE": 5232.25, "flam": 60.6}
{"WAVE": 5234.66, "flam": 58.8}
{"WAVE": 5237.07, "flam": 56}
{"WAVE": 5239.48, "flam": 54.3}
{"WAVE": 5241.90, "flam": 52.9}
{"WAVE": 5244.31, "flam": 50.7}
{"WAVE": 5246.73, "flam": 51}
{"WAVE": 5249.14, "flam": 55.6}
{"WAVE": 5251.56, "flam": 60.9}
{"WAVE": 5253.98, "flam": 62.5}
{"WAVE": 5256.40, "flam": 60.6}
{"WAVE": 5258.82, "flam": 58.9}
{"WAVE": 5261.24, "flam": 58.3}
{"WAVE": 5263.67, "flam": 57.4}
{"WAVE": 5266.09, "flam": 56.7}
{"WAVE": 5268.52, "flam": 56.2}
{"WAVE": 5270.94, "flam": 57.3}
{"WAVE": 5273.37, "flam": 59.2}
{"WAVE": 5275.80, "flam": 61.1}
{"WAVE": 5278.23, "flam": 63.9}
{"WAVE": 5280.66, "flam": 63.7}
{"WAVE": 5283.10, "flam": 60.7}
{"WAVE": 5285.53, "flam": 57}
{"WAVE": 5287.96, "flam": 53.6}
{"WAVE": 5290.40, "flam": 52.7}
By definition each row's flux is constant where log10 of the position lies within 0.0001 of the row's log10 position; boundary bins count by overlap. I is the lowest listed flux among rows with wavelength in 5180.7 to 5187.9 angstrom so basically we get 54.4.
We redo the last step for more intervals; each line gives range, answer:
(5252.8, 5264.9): 57.4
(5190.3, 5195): 61.4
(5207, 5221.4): 56.9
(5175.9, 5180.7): 49.7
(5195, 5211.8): 53.3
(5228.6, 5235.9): 58.8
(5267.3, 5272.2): 56.2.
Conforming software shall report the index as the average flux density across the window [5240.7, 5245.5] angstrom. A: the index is 51.9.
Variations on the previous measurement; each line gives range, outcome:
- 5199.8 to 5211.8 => 56.2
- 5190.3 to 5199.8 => 59.3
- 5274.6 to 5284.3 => 62.3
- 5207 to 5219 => 58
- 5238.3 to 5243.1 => 53.5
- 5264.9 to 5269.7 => 56.4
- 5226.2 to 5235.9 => 60.3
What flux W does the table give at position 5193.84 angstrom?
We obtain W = 61.4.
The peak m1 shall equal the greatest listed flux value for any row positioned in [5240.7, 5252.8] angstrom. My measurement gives 60.9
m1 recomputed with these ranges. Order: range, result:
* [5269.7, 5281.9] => 63.9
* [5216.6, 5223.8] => 59.6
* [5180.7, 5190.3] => 64.1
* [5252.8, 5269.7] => 62.5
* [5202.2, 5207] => 57.4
